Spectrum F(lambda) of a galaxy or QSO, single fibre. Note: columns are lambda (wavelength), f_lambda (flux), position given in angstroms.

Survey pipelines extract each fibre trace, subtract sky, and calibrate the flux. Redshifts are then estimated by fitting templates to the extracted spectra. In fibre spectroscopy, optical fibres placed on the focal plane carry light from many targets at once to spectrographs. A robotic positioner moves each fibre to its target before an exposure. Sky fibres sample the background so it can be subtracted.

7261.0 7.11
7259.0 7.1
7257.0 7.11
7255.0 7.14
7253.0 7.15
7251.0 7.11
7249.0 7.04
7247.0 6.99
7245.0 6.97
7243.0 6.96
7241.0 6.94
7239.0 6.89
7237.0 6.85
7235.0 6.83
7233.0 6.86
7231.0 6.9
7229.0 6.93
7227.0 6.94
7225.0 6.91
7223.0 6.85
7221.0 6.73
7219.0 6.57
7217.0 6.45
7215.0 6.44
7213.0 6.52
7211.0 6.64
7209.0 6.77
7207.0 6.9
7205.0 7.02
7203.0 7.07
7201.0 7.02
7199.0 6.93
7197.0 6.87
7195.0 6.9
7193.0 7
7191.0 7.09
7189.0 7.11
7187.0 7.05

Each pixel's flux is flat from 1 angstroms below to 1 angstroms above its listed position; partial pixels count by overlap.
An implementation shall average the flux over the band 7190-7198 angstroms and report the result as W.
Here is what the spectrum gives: 6.96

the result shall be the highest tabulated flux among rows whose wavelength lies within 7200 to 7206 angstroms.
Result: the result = 7.07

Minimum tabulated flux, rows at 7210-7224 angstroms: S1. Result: 6.44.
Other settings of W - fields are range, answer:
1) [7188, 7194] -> 7.07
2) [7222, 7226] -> 6.88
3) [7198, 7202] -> 6.97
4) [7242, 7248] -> 6.97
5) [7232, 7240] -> 6.86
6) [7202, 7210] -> 6.94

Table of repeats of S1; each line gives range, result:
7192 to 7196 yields 6.9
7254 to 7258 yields 7.11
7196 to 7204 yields 6.87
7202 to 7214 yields 6.52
